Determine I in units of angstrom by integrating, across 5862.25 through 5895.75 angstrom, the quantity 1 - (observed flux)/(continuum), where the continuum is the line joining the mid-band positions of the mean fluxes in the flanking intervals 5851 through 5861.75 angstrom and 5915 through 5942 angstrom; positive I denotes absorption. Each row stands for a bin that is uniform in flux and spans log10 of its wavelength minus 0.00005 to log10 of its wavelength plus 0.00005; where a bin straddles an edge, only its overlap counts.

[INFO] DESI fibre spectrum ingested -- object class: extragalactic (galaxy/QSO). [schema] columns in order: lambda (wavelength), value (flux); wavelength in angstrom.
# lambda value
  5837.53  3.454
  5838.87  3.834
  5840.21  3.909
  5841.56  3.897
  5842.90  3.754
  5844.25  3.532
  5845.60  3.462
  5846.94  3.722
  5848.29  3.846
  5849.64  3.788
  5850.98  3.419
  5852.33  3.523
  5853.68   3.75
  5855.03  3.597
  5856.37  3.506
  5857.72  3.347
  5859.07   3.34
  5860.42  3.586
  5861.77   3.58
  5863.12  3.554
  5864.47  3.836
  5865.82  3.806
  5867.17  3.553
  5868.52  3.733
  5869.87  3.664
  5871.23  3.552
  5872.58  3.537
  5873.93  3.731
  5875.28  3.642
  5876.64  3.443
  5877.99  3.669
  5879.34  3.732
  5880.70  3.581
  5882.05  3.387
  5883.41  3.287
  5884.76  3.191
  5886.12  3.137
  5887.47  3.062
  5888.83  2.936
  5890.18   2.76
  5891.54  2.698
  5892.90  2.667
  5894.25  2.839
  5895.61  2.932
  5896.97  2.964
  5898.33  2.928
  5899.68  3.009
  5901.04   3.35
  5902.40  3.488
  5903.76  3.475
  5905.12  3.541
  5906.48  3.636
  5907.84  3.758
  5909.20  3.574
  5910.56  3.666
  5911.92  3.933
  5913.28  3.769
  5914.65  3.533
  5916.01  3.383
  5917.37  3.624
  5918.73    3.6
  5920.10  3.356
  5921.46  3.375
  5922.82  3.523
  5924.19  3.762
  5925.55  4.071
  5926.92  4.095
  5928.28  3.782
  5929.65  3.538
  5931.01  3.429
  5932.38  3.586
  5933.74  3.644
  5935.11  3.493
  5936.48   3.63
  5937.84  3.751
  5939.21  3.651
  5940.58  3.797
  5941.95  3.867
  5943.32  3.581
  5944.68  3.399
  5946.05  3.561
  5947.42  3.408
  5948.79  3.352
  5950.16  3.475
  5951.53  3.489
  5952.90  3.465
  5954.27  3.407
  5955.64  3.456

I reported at 1.8 angstrom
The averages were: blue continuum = 3.52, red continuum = 3.64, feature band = 3.36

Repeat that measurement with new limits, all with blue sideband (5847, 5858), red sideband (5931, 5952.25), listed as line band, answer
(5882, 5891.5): 1.4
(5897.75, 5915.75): 0.4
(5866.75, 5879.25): -0.1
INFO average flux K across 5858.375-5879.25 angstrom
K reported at 3.62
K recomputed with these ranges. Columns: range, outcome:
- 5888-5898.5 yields 2.84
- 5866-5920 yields 3.39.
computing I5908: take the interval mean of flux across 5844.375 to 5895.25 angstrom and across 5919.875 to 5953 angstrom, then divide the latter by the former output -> 1.05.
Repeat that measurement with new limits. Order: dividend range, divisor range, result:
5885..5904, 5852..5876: 0.84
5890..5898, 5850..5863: 0.80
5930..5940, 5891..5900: 1.26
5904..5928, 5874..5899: 1.15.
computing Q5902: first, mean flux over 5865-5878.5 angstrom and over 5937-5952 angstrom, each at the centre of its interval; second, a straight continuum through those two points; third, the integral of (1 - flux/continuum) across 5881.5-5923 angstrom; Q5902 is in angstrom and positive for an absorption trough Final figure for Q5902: 3.6 angstrom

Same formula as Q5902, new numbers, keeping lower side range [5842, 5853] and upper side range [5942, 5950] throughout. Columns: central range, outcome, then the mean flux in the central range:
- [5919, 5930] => -0.5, 3.69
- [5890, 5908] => 2.1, 3.14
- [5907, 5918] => -0.3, 3.65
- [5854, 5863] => 0.3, 3.51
